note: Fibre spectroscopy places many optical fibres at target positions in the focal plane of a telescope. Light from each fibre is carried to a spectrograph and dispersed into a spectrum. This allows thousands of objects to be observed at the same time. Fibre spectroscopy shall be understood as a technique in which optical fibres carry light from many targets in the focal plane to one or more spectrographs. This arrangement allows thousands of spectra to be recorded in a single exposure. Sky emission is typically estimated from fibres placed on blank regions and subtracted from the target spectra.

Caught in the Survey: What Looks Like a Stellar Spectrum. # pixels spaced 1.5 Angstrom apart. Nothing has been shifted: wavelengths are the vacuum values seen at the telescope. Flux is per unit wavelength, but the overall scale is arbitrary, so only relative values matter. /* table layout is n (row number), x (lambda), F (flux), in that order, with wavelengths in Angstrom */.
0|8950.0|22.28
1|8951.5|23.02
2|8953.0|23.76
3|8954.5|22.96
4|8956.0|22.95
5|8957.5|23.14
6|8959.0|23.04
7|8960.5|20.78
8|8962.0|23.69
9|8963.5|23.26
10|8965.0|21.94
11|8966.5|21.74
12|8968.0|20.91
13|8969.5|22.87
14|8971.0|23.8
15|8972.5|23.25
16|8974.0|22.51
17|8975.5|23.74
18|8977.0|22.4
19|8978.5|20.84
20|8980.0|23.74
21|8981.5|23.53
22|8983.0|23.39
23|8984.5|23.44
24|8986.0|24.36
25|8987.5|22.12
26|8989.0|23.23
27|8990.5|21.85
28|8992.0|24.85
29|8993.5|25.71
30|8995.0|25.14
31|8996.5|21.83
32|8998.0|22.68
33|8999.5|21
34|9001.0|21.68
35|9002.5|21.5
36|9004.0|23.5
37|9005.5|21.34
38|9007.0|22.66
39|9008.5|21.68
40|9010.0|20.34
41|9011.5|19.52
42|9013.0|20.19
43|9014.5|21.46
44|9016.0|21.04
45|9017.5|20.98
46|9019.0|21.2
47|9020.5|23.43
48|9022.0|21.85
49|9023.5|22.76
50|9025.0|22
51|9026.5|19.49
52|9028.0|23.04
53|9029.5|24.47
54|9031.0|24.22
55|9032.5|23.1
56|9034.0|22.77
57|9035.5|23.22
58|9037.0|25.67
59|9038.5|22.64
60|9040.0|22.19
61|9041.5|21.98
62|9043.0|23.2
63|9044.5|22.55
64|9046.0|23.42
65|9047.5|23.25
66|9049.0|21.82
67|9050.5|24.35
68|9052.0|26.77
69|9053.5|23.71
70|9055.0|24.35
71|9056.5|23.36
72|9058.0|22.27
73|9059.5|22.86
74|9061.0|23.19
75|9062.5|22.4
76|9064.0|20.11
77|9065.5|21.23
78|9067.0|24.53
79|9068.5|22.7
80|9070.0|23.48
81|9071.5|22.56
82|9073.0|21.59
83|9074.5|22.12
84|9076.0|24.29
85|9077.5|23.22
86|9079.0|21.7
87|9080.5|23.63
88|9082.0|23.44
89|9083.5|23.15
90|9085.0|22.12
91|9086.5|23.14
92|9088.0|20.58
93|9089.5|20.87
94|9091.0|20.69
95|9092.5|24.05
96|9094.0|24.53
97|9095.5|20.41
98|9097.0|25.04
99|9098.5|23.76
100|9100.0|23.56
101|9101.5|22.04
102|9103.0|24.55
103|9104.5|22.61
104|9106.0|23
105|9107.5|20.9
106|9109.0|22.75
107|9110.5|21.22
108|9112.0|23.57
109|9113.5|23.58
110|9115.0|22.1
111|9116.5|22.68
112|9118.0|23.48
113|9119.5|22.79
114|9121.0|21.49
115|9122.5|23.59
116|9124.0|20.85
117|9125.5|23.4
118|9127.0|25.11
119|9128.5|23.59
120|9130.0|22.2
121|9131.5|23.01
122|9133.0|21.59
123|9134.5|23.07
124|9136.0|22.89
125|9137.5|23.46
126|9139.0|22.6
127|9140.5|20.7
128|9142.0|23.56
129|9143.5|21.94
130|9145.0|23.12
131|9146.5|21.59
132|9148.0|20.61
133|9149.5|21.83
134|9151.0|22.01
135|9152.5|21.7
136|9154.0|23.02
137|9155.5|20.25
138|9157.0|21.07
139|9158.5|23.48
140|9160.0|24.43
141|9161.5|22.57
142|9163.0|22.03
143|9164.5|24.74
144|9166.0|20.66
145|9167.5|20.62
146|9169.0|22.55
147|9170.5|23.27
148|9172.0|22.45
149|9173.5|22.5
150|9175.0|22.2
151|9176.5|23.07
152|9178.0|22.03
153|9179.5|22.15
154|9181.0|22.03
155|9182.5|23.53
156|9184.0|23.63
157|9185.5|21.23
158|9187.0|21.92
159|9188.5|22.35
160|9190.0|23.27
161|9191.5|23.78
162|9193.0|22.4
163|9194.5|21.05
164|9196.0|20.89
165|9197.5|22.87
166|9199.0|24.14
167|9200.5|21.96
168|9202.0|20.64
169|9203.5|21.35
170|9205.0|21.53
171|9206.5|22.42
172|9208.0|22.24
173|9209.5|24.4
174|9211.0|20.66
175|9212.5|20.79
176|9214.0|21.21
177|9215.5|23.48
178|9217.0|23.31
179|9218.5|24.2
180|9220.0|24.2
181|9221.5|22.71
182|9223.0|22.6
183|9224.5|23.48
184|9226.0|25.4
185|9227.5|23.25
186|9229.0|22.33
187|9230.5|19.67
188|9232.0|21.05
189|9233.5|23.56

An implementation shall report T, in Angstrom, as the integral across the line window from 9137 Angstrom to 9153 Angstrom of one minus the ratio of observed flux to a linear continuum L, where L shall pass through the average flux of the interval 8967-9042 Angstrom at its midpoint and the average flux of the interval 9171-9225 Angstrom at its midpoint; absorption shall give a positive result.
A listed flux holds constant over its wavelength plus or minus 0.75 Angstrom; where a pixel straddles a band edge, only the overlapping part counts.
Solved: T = 0.28 Angstrom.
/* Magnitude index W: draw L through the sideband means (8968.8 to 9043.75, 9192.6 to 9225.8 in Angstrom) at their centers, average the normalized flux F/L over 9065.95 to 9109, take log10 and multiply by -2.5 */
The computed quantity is -0.01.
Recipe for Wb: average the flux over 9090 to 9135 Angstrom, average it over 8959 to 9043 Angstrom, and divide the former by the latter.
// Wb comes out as 1.0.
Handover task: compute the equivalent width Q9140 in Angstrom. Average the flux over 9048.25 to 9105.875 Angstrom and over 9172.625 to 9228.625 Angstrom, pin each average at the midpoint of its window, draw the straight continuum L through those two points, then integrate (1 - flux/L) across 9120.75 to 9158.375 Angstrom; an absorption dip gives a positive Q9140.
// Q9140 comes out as 0.62 Angstrom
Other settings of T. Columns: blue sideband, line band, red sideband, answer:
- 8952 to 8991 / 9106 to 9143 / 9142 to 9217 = -0.4 Angstrom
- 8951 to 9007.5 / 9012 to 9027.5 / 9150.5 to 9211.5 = 0.9 Angstrom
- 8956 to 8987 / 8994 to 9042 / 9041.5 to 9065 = 1.6 Angstrom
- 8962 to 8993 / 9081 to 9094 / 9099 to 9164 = 0.1 Angstrom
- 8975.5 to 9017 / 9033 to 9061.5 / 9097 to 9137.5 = -0.9 Angstrom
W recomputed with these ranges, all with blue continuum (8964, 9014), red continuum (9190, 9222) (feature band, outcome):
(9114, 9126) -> 0.00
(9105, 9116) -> 0.00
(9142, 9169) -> 0.01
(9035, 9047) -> -0.03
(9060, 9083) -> -0.01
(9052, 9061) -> -0.05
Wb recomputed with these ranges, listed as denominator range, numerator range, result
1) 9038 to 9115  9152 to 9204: 0.98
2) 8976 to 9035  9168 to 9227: 1.01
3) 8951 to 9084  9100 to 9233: 0.99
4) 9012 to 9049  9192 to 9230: 1.00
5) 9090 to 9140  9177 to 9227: 0.99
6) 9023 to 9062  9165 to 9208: 0.96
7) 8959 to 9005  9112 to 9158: 0.98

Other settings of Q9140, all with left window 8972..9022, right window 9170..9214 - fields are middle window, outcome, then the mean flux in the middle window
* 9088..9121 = -0.52 Angstrom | 22.7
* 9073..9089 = -0.21 Angstrom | 22.7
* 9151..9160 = 0.07 Angstrom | 22.1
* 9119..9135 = -0.33 Angstrom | 22.8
